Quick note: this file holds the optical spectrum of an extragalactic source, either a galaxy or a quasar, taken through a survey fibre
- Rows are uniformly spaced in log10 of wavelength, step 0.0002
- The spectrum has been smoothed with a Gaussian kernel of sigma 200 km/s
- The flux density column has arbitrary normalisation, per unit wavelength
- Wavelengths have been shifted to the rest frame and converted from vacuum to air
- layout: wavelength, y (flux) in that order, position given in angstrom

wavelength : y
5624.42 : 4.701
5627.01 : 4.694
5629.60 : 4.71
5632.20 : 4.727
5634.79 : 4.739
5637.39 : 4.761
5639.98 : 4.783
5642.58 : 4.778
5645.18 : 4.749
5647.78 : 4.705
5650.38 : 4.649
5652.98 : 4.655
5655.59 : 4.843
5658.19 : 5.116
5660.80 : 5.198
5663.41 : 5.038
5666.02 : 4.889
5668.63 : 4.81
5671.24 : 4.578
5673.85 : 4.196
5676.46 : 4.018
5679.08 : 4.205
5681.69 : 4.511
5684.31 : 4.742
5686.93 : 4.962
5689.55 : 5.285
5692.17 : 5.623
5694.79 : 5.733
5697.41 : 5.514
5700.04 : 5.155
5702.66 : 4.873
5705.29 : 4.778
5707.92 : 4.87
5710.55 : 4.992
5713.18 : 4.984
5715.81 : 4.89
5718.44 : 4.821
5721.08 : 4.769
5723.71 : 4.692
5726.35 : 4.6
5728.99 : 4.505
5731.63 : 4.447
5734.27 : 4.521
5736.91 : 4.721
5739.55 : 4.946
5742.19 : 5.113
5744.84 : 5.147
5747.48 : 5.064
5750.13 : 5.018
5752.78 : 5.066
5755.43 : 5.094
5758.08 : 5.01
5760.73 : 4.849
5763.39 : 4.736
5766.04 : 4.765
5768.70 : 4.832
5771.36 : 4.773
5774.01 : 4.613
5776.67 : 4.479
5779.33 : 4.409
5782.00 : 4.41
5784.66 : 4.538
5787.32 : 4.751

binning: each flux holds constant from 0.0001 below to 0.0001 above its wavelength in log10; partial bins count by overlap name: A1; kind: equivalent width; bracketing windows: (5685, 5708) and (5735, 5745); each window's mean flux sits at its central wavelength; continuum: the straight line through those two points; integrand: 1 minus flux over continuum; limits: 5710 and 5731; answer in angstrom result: 1.2 angstrom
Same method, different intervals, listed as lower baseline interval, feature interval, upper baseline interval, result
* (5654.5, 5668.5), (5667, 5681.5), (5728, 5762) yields 1.75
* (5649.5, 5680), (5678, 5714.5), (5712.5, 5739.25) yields -2.55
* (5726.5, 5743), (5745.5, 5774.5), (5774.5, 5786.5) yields -2.09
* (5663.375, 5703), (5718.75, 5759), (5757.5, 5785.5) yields -0.86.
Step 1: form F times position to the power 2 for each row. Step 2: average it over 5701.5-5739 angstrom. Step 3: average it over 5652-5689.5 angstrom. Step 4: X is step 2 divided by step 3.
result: 1.02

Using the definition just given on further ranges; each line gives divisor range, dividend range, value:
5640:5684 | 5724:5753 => 1.06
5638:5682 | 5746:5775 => 1.08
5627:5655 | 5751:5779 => 1.06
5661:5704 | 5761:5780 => 0.99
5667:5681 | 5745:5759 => 1.19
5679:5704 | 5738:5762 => 1.01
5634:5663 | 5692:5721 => 1.07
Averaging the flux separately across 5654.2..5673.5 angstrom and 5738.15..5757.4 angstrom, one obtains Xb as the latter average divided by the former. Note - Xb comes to 1.0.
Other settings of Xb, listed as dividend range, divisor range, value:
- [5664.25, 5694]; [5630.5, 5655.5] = 1.00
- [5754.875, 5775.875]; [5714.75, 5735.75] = 1.04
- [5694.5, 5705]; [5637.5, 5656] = 1.10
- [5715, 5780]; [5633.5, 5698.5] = 0.99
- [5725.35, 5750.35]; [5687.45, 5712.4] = 0.93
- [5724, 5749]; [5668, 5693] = 1.02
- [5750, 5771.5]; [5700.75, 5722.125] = 1.00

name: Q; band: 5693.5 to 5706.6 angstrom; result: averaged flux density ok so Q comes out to 5.21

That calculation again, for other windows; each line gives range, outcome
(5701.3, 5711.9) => 4.88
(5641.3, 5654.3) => 4.71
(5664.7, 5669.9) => 4.85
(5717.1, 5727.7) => 4.72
